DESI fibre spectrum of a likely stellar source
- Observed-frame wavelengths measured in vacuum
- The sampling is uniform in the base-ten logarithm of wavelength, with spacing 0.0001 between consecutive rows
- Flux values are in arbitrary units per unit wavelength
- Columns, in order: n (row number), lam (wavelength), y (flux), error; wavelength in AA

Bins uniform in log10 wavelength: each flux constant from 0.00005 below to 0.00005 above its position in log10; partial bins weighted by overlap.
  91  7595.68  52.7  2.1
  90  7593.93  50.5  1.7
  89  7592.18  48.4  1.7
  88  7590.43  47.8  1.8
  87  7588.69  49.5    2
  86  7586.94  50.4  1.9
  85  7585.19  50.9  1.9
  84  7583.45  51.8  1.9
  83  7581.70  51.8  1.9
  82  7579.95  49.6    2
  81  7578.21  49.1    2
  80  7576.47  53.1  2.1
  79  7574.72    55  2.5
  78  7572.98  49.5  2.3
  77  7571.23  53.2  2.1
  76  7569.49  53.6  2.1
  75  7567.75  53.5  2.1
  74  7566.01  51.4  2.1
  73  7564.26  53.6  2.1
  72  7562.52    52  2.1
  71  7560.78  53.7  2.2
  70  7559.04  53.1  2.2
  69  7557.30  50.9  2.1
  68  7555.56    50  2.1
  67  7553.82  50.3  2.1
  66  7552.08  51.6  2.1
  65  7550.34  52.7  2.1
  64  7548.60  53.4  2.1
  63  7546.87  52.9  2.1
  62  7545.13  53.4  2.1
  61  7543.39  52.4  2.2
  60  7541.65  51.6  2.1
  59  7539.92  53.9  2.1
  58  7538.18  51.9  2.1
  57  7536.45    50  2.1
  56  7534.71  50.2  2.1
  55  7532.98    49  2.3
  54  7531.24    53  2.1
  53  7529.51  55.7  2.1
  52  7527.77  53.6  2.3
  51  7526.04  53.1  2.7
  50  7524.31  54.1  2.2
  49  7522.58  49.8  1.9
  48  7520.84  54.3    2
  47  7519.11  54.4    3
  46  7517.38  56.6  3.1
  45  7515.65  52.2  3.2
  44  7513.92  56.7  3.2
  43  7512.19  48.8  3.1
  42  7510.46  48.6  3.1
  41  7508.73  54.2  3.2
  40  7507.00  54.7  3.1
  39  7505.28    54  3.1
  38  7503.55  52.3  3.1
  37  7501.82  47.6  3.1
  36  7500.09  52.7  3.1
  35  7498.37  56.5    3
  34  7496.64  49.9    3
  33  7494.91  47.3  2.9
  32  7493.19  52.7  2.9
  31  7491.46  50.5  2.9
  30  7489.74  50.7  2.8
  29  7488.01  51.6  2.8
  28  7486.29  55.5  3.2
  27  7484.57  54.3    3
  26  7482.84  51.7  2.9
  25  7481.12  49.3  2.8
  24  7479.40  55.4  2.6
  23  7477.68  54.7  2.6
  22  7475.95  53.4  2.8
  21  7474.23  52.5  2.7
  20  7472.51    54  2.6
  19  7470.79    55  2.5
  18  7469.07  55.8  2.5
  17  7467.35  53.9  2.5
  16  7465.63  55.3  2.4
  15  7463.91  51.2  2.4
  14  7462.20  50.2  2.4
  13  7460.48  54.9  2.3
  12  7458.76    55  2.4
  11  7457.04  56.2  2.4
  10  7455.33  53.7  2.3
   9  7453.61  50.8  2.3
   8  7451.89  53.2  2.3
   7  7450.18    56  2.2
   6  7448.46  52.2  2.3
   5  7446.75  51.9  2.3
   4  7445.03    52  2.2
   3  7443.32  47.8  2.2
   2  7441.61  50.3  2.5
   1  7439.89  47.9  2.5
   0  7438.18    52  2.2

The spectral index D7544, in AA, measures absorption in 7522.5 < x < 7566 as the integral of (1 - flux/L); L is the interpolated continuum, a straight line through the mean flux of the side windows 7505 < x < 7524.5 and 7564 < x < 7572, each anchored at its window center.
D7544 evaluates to 0.67 AA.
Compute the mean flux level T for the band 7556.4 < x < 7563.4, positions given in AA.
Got 52.4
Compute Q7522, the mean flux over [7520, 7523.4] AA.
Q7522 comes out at 51.9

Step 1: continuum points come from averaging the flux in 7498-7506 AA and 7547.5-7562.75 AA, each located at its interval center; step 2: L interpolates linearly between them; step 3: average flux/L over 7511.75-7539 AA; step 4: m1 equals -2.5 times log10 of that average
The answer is -0.01 mag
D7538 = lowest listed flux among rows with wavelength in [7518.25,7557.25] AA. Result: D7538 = 49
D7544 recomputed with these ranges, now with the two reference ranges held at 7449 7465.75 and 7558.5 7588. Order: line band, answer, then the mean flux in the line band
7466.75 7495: 0.14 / 53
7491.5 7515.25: 0.45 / 51.9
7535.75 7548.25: 0.02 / 52.4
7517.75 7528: -0.13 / 53.4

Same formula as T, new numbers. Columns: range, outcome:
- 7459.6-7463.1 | 52.6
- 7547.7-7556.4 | 51.6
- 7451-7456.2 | 52.7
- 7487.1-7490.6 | 51.2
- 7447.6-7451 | 54.1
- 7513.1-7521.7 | 54.9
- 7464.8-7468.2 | 54.6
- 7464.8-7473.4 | 54.8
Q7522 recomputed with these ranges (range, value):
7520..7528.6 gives 53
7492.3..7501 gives 51.8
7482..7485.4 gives 52.9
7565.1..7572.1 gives 52.9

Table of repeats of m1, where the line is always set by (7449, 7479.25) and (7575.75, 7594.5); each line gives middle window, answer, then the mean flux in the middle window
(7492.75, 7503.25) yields 0.037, 51.1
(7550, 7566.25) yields -0.018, 51.9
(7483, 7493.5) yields 0.014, 52.5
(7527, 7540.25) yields -0.005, 52.1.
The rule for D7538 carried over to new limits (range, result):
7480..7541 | 47.3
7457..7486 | 49.3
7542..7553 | 51.6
